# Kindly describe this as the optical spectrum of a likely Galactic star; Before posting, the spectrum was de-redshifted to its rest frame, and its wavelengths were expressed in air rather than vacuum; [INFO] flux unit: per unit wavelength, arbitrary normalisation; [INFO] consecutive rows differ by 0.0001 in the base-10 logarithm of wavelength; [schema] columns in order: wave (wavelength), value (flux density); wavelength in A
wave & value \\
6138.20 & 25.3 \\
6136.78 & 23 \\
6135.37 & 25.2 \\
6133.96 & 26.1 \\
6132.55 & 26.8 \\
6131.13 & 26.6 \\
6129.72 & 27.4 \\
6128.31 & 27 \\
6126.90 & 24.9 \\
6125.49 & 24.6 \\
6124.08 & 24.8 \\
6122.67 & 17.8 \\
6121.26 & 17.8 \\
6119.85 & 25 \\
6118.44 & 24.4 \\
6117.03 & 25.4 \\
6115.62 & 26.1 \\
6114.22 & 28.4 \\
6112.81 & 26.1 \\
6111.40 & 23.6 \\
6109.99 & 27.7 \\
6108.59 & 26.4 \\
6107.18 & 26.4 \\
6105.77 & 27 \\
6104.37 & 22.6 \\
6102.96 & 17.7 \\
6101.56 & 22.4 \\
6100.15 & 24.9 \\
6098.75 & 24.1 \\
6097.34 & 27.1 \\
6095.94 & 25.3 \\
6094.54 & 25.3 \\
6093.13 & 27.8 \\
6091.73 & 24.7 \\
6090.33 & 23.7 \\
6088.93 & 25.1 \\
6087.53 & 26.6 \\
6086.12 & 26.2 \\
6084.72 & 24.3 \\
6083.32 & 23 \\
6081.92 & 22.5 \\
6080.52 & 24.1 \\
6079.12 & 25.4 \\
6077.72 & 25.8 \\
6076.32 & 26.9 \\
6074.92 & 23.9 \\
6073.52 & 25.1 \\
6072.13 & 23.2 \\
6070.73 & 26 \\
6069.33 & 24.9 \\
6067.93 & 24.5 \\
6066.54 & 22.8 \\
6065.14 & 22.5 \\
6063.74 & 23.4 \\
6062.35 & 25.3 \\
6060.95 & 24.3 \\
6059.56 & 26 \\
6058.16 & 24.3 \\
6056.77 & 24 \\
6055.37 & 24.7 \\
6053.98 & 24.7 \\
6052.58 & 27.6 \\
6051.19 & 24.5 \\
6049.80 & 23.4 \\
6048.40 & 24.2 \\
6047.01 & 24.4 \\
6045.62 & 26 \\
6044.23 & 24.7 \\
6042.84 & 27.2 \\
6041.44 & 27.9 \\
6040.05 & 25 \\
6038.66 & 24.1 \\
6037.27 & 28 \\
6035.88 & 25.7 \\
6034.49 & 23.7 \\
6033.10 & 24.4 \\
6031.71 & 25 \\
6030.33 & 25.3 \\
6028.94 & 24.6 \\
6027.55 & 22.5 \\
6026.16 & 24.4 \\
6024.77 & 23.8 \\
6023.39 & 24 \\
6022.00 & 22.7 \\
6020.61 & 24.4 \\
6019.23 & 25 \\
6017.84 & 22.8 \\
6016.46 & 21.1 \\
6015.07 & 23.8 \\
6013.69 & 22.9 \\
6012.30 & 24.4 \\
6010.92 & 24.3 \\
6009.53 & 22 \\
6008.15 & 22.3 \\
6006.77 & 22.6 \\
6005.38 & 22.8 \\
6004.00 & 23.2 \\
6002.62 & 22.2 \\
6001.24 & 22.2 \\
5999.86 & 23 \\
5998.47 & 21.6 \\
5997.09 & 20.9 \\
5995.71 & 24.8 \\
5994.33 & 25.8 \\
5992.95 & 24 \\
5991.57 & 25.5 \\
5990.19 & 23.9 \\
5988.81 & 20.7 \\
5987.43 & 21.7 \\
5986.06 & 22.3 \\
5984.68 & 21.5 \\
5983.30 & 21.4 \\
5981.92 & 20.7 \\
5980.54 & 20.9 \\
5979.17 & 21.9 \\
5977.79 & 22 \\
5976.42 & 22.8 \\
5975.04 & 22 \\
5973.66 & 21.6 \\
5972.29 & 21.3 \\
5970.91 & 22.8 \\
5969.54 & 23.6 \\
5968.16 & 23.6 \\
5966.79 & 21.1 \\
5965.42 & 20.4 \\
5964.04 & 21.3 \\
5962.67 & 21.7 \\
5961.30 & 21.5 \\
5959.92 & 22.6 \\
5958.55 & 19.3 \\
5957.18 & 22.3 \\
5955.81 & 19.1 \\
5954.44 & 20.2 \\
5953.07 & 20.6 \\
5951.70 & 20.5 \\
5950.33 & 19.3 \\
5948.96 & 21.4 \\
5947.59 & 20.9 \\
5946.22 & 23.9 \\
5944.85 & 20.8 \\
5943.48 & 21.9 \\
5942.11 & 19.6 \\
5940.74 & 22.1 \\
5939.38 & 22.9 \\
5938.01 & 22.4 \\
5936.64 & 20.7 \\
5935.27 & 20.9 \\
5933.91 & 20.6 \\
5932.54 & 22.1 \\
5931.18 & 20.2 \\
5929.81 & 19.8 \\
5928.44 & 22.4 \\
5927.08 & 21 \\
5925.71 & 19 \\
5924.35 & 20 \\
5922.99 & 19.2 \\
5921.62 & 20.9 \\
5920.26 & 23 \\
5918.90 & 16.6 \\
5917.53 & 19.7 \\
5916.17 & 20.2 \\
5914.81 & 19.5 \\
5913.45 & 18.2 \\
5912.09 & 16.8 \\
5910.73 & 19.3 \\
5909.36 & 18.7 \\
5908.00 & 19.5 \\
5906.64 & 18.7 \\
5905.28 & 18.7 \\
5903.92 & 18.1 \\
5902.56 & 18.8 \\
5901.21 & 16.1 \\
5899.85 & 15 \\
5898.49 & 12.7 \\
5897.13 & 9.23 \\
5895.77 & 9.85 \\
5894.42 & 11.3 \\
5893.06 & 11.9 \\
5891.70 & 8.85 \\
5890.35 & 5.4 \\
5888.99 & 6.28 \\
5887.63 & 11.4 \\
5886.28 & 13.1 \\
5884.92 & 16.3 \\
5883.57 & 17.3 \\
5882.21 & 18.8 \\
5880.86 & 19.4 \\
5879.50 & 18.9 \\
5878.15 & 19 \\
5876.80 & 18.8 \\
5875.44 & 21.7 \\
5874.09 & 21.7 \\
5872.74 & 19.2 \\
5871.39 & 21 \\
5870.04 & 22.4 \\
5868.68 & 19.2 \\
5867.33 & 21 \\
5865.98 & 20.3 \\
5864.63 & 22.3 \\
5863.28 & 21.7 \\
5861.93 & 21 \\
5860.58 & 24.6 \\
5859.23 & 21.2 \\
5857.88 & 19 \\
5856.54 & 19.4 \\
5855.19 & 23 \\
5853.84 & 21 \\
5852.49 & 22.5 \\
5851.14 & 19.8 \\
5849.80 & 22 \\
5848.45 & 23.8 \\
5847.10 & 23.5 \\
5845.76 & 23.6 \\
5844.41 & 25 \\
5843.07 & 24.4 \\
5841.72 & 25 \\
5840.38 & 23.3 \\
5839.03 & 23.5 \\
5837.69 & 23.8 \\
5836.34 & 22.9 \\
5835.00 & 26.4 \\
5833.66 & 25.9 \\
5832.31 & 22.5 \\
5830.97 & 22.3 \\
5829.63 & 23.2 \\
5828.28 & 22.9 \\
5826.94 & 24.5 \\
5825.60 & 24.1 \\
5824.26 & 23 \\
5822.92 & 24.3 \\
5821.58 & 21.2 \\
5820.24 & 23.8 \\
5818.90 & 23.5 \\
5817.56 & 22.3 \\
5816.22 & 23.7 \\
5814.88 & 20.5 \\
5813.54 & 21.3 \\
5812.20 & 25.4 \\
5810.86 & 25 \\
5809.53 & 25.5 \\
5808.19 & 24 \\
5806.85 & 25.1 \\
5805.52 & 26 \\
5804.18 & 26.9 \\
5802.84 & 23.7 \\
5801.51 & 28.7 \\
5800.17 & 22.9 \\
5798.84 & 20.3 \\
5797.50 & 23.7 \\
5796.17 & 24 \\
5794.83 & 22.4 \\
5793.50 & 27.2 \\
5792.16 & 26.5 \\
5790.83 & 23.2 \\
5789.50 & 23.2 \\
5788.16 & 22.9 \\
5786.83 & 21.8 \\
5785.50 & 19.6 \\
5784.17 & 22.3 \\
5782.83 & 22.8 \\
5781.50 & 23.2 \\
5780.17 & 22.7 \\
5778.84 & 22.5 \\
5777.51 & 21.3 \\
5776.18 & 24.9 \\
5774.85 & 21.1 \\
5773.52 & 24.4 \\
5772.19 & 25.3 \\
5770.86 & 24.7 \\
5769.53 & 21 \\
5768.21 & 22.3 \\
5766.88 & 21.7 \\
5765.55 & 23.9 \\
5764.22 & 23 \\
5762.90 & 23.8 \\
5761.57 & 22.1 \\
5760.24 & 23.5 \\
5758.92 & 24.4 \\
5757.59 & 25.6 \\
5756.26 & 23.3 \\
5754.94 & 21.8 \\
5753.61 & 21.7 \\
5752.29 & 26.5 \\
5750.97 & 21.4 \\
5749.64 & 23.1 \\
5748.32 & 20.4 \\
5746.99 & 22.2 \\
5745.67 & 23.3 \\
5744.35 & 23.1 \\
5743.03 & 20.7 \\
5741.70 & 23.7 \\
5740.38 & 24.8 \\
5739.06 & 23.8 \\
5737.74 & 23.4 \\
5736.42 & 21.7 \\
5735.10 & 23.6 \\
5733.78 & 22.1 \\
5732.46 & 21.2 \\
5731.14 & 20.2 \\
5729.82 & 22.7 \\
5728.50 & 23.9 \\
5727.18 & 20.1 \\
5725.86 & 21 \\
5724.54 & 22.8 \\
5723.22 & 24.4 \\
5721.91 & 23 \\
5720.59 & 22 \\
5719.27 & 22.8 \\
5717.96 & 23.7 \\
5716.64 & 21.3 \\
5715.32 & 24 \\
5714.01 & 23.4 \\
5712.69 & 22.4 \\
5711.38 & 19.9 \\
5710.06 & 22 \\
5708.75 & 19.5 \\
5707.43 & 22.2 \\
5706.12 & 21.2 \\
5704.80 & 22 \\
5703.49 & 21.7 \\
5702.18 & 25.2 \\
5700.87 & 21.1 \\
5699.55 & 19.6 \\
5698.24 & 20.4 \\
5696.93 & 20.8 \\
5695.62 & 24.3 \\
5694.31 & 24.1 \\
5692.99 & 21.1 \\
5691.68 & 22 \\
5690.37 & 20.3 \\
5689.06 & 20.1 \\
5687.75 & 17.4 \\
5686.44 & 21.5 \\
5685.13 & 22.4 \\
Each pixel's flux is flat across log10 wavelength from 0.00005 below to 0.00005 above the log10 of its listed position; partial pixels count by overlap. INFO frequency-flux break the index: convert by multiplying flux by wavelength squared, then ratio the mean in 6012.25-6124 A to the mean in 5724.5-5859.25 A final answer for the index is 1.16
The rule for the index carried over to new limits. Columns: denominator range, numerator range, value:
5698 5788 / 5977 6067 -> 1.16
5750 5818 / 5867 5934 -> 0.78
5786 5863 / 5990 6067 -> 1.10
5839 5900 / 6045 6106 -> 1.41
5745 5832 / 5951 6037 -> 1.04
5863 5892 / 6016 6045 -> 1.48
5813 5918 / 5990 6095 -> 1.31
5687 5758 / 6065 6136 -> 1.27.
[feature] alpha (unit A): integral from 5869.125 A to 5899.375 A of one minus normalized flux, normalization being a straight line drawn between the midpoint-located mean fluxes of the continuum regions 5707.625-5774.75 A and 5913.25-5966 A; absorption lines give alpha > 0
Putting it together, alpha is 8.7 A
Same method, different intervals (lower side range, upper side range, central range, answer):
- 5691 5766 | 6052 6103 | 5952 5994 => 3.8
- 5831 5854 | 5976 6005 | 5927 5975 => 3.0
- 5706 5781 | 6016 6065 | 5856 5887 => 4.8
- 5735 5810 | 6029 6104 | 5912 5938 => 4.2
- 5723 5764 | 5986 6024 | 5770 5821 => -1.8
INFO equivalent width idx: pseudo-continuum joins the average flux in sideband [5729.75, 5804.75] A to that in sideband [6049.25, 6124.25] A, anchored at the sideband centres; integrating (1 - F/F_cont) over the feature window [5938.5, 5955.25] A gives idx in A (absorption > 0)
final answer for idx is 1.94 A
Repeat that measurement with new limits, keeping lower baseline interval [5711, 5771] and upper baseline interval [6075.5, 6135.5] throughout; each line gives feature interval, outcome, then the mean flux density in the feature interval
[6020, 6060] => -0.6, 24.9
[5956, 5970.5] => 1.4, 21.7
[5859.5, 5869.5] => 0.9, 21.4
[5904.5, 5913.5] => 2.0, 18.6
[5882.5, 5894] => 5.9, 11.6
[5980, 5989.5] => 1.1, 21.3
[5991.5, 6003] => 0.5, 23.2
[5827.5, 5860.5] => 0.6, 22.9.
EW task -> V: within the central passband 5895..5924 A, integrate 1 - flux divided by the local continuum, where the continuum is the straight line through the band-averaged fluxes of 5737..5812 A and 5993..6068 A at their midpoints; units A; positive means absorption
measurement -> 7.6 A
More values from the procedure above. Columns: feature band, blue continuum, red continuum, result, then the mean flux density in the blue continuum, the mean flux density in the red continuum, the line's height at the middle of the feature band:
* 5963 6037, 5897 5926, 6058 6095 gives -4.2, 18.2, 24.7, 21.7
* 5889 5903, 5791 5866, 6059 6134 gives 7.2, 23.4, 24.8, 23.7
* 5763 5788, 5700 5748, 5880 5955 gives -1.8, 22.4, 18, 21.2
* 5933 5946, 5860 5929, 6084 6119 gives -1.4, 17.7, 25.2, 19.3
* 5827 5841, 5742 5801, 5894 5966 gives -1.3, 23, 19.5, 21.6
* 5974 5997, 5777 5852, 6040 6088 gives 1.8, 23.6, 24.8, 24.4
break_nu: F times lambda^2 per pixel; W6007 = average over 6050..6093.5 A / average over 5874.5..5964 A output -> 1.41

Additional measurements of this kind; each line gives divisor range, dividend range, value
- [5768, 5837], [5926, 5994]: 0.97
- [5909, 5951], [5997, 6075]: 1.22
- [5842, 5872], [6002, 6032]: 1.13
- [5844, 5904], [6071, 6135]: 1.48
